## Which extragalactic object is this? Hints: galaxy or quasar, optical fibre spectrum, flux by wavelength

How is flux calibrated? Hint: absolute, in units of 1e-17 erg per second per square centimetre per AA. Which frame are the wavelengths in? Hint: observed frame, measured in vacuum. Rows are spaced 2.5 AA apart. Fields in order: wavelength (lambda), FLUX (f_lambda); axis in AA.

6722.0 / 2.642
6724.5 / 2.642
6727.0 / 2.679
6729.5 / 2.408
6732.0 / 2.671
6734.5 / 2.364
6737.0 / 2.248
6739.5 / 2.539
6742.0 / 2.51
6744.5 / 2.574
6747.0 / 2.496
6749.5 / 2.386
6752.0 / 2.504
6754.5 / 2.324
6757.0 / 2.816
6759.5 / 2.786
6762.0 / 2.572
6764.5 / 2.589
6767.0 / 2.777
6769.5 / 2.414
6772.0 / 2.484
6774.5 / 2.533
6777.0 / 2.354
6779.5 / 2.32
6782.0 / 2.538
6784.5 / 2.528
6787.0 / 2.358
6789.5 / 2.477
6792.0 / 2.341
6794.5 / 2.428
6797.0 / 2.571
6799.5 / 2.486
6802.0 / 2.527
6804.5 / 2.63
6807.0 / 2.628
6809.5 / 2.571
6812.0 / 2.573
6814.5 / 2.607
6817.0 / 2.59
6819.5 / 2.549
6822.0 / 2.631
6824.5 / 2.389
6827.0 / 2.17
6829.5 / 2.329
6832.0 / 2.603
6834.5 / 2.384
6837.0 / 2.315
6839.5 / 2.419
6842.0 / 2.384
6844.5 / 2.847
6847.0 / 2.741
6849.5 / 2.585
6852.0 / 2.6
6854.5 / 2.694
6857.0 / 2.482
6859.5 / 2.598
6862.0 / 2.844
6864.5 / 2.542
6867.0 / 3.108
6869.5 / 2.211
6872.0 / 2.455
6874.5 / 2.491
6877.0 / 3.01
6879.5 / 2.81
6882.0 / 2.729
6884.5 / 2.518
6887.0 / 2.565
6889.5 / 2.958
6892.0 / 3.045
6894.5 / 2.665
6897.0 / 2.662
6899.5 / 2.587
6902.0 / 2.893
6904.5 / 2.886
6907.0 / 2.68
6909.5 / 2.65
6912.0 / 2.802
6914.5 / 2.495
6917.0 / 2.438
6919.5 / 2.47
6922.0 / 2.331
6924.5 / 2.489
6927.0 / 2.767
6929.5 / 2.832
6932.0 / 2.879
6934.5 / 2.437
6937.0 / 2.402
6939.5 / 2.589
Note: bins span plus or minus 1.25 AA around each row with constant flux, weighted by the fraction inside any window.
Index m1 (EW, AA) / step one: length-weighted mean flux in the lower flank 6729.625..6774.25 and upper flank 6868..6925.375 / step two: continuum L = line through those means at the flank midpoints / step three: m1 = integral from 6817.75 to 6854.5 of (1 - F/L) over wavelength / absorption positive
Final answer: 1.3 AA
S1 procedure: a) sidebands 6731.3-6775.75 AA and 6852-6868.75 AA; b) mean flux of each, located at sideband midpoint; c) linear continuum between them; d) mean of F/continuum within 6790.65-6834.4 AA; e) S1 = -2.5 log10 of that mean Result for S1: 0.05 mag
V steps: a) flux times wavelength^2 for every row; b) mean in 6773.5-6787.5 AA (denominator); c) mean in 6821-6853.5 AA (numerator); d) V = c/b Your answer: 1.04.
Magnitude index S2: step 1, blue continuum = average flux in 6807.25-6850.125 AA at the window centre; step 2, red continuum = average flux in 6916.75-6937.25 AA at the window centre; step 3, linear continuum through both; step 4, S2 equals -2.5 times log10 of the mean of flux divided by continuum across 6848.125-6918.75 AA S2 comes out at -0.05 mag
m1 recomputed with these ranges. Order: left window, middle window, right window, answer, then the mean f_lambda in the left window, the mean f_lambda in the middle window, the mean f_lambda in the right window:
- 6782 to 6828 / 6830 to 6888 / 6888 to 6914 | 1.2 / 2.51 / 2.6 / 2.77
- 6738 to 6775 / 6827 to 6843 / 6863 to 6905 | 1.6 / 2.55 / 2.39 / 2.71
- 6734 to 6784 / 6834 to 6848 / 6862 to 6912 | 0.7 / 2.51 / 2.52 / 2.71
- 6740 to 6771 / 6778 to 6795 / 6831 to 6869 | 1.0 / 2.56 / 2.43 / 2.6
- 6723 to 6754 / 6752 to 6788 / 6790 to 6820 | -0.1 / 2.5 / 2.53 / 2.54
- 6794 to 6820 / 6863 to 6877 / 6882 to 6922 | 0.2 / 2.56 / 2.61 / 2.68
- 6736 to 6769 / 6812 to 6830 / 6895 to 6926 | 0.7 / 2.55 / 2.48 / 2.62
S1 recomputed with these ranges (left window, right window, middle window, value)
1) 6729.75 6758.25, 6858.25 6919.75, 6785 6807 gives 0.03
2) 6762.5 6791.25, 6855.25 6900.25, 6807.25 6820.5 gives -0.01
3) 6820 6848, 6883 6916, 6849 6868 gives -0.05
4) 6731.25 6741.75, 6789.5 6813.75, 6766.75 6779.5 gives 0.01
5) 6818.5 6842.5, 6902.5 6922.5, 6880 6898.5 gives -0.07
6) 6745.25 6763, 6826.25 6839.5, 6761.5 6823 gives -0.02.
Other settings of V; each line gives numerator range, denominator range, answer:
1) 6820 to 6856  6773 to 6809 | 1.02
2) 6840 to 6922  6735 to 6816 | 1.09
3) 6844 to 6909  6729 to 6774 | 1.11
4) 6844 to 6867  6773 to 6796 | 1.12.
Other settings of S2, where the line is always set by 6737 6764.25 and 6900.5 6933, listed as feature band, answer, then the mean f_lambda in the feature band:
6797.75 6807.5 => 0.006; 2.56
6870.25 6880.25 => -0.013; 2.66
